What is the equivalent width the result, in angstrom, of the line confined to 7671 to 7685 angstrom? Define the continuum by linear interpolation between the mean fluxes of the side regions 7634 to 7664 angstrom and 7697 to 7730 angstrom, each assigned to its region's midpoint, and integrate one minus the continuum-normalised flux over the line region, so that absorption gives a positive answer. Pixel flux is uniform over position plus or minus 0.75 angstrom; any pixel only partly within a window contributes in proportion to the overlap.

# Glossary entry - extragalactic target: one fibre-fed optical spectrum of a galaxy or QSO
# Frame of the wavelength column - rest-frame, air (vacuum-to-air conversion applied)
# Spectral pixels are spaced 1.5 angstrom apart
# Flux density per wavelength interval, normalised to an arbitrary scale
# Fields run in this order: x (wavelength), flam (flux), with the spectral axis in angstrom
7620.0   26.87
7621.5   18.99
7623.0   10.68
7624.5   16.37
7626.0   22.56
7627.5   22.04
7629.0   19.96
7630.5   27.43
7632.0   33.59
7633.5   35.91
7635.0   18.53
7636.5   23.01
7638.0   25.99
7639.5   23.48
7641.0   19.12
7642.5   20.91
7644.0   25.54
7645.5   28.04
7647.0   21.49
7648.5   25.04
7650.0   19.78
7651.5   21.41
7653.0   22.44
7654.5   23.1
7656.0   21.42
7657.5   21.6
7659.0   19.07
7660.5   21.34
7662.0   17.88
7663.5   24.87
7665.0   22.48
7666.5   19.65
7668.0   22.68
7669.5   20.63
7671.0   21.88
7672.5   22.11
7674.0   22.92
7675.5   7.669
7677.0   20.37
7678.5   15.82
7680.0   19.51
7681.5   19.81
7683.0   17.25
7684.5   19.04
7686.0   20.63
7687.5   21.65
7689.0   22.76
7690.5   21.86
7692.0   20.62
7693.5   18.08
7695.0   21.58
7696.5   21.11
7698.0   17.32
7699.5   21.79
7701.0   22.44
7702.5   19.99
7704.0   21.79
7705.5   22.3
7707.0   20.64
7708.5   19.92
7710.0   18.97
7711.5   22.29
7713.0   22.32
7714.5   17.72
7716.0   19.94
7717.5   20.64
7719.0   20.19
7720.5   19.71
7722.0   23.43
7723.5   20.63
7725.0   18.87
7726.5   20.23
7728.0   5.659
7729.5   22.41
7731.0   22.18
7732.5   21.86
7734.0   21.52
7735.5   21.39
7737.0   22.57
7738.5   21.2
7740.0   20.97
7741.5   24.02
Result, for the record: 1.8 angstrom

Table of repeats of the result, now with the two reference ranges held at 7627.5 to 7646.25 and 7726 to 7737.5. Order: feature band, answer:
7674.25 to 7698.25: 3.2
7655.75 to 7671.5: 1.5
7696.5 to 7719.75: 0.5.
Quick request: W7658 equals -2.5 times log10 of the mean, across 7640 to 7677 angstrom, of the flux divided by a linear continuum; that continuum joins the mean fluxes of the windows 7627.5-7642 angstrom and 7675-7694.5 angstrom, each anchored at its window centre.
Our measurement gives 0.04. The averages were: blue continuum 25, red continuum 19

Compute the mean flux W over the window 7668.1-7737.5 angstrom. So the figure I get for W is 20.1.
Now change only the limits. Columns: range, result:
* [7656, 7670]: 21.2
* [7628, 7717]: 21.5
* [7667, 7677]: 19.7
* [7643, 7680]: 21.2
